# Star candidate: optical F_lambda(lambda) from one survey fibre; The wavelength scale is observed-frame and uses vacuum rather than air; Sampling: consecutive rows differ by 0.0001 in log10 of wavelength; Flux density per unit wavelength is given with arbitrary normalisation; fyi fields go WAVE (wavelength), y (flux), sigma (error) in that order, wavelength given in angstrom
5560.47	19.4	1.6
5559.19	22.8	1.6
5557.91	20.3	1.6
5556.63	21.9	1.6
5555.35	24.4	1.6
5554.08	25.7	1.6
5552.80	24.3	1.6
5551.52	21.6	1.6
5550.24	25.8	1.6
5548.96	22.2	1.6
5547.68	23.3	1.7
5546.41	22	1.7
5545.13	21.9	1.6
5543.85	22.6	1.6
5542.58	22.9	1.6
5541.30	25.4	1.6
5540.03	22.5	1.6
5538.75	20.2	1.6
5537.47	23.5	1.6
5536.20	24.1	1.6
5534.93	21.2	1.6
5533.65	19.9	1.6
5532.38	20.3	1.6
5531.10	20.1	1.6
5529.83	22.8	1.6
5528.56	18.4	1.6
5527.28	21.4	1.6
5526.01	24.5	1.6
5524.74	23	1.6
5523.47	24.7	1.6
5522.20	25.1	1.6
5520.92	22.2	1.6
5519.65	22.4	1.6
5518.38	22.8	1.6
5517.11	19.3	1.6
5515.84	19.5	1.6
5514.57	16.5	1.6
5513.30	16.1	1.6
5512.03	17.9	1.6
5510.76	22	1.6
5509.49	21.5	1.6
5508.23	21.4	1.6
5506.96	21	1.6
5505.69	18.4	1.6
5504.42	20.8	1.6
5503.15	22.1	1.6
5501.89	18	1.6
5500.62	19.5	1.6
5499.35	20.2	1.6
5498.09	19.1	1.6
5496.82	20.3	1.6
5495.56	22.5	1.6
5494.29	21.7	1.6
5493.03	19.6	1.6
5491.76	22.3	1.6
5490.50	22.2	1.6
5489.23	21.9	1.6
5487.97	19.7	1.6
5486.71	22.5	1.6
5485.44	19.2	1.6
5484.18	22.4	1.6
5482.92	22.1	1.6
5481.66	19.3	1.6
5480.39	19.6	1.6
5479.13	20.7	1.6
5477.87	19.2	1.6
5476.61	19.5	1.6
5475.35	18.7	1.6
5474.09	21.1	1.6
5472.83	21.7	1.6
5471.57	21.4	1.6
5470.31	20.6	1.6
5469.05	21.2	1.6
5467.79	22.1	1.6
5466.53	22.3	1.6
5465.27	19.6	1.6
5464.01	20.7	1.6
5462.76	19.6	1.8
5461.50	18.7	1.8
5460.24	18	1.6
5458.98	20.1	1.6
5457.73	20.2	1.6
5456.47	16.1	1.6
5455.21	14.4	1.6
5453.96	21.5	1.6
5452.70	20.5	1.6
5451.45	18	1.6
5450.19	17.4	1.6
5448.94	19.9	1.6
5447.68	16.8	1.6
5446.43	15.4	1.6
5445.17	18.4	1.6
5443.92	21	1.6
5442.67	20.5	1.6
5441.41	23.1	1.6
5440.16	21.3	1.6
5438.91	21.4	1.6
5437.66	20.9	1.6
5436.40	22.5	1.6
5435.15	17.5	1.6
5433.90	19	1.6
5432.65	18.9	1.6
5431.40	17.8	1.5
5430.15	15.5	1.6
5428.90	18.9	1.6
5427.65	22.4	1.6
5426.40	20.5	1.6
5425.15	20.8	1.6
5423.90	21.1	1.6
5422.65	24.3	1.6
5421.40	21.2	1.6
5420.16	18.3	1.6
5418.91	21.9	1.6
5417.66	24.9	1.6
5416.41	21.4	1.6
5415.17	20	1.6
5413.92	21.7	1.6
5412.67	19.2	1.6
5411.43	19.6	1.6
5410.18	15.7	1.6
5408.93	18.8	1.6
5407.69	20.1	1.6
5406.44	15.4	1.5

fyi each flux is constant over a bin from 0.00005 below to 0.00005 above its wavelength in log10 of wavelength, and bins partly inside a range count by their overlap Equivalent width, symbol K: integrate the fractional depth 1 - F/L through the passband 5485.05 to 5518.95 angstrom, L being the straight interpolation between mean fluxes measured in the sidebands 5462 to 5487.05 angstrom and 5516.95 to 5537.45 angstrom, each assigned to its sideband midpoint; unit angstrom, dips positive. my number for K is 1.7 angstrom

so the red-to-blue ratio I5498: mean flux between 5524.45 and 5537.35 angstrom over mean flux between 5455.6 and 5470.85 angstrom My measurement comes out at 1.09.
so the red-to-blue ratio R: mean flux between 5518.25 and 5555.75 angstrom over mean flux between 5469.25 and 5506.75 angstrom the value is 1.1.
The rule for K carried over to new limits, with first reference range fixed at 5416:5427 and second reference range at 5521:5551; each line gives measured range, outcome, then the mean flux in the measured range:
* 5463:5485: 1.3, 20.7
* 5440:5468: 3.3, 19.3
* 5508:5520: 1.3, 19.8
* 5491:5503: 0.9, 20.5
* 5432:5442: 0.5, 20.6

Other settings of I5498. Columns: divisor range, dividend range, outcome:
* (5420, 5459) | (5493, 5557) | 1.10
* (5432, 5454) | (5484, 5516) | 1.04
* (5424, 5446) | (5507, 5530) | 1.06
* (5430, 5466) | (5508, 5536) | 1.10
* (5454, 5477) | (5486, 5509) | 1.05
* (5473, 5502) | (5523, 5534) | 1.05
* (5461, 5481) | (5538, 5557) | 1.13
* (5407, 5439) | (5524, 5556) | 1.12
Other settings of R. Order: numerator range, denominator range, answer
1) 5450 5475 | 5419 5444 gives 0.97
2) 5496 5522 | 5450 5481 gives 1.02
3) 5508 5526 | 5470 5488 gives 1.03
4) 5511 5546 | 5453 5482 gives 1.08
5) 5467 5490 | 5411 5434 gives 1.01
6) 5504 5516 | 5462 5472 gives 0.93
